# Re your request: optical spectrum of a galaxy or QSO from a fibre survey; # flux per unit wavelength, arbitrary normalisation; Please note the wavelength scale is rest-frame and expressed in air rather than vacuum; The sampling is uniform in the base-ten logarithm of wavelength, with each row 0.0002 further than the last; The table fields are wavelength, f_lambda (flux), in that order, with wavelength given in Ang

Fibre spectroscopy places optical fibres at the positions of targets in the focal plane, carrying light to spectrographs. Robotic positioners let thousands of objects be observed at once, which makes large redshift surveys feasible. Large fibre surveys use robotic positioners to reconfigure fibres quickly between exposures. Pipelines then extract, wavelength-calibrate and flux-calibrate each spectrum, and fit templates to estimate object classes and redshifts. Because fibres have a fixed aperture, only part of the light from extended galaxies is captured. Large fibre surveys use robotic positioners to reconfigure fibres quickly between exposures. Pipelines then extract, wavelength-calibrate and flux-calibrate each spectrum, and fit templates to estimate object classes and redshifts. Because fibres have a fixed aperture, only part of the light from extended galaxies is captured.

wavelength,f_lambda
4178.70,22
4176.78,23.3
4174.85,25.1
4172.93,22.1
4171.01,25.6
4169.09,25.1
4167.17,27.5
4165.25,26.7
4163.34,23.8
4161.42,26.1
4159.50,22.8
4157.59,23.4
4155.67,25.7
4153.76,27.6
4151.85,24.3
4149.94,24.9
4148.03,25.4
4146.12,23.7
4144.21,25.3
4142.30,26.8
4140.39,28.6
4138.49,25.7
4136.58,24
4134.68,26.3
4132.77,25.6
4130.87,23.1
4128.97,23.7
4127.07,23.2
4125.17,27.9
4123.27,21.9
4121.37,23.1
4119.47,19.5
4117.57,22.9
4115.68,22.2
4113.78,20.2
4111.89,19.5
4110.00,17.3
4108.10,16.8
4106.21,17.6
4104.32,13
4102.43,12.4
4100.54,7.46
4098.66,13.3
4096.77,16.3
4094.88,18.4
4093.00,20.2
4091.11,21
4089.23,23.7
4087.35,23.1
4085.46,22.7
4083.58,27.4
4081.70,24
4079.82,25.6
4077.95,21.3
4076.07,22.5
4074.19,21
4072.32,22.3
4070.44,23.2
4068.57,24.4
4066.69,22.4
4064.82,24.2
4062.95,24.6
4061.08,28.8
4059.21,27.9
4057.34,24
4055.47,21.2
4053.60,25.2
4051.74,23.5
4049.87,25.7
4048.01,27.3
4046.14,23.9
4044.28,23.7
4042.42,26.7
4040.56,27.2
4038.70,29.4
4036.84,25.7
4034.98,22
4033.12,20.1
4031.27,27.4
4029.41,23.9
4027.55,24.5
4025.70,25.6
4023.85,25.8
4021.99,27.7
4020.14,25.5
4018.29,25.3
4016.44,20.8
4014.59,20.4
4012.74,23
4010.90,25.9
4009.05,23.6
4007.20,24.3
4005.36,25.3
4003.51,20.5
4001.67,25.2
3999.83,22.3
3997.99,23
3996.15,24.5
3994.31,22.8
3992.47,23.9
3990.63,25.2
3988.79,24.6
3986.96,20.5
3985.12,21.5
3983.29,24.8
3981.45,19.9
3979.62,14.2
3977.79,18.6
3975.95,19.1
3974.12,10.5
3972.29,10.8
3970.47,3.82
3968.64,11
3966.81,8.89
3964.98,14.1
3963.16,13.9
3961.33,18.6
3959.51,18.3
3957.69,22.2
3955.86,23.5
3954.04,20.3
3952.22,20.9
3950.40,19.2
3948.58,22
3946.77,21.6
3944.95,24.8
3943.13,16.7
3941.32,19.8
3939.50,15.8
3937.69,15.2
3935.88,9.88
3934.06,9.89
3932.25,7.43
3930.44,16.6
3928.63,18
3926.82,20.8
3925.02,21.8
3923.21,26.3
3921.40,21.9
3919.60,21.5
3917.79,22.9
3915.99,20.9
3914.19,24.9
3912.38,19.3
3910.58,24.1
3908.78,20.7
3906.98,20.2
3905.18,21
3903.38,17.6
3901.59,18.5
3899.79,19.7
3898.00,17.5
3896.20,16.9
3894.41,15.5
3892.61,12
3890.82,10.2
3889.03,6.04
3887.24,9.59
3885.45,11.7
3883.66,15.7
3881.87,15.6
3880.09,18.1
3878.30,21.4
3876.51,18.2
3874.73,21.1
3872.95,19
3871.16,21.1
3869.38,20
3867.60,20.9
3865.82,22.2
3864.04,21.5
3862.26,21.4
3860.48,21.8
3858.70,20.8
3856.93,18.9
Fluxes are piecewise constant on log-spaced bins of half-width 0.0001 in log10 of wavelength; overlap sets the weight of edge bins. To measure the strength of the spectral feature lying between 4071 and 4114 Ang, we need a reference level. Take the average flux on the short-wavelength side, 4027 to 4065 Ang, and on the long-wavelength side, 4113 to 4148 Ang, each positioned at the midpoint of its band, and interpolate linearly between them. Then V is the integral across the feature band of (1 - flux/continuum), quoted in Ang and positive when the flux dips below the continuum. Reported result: 9.0 Ang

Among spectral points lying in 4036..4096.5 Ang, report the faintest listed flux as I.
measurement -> 18.4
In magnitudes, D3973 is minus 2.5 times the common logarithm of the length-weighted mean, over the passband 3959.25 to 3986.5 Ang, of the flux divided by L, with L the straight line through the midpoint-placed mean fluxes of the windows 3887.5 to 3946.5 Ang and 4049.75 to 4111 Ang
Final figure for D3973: 0.244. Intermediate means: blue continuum 17.9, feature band 15.2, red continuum 21.2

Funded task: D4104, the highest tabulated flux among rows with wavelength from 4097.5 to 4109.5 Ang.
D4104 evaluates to 17.6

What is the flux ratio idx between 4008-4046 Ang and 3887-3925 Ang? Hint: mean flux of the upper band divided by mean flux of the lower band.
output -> 1.32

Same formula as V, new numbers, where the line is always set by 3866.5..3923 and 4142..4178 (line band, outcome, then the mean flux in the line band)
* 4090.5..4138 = 7.8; 19.9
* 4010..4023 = -1.7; 24.1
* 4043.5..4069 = -2.8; 24.8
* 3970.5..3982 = 3.3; 14.5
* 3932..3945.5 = 3.1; 15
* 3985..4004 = -2.2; 23.2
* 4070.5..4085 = -0.3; 23.4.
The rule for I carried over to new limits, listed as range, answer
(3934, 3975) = 3.82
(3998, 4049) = 20.1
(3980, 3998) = 19.9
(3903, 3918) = 17.6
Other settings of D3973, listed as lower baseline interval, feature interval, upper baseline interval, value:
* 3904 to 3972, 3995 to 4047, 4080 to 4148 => -0.23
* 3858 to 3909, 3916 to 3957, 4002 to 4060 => 0.07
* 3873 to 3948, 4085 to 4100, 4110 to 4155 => 0.18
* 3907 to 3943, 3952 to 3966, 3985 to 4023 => 0.11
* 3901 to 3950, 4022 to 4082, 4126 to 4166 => -0.09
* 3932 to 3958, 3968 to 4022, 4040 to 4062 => 0.04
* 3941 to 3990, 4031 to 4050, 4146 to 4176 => -0.22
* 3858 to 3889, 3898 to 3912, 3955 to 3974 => -0.18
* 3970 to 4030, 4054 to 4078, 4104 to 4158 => -0.06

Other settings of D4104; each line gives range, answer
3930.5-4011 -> 25.9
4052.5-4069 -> 28.8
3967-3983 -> 19.9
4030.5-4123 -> 29.4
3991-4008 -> 25.3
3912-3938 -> 26.3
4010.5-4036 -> 27.7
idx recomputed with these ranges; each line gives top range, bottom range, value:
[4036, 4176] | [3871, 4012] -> 1.24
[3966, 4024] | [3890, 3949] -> 1.12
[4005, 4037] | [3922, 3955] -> 1.33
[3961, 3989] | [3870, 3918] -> 0.88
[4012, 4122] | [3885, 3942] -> 1.29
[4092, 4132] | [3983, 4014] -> 0.81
